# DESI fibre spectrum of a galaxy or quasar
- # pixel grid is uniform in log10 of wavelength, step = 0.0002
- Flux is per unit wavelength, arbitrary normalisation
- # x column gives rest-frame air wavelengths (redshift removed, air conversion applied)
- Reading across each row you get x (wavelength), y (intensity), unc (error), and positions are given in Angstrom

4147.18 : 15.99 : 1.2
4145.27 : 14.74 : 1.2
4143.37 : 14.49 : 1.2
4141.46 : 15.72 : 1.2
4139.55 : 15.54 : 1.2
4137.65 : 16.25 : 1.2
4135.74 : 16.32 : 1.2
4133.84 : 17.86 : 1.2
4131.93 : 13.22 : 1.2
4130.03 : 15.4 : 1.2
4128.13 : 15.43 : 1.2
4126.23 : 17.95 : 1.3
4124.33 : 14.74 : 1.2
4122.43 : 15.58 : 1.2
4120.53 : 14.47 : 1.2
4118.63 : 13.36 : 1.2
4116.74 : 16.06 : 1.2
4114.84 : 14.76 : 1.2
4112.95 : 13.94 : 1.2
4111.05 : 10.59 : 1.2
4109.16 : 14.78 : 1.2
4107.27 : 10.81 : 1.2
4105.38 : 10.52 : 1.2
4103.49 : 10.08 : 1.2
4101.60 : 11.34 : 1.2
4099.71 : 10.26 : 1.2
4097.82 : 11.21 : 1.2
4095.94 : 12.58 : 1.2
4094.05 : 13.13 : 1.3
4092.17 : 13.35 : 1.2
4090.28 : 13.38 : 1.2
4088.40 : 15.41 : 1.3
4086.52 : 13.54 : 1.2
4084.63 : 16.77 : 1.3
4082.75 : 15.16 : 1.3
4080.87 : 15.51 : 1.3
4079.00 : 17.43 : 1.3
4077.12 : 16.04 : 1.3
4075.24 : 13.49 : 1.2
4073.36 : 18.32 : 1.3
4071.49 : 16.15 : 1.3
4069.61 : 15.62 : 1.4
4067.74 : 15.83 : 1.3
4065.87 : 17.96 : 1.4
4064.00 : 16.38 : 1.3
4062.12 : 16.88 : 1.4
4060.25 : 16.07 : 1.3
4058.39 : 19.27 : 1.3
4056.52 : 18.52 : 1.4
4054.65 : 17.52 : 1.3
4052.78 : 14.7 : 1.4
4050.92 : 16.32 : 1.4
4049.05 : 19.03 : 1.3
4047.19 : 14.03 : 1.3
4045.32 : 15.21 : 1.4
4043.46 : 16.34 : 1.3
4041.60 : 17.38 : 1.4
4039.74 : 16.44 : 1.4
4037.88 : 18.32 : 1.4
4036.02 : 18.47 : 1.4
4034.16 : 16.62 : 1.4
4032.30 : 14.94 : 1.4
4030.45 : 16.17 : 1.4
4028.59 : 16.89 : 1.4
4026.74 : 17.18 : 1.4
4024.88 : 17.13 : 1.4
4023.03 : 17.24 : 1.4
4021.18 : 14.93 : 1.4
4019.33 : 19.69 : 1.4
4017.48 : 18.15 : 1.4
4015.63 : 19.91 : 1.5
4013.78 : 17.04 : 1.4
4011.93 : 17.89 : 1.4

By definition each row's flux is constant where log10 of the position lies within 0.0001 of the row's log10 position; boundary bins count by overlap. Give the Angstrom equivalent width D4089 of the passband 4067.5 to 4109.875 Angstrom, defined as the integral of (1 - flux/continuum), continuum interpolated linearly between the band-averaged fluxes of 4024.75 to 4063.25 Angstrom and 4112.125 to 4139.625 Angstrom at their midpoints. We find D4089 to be 5.7 Angstrom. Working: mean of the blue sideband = 16.8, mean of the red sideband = 15.4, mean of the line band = 13.9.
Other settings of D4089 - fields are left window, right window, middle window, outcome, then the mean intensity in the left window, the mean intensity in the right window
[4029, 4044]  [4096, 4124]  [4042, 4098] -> -2.96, 16.8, 12.7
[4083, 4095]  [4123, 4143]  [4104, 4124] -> 2.26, 14.3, 15.8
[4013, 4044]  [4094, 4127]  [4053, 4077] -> -2.09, 17.2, 13.1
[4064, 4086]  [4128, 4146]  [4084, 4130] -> 6.69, 16.2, 15.5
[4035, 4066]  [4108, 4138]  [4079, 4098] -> 1.98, 17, 15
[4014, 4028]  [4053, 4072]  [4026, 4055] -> 1.29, 17.7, 16.9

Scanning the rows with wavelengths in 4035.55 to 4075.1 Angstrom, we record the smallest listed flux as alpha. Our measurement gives 14.03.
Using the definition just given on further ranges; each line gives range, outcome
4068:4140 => 10.08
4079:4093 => 13.35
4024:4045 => 14.94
